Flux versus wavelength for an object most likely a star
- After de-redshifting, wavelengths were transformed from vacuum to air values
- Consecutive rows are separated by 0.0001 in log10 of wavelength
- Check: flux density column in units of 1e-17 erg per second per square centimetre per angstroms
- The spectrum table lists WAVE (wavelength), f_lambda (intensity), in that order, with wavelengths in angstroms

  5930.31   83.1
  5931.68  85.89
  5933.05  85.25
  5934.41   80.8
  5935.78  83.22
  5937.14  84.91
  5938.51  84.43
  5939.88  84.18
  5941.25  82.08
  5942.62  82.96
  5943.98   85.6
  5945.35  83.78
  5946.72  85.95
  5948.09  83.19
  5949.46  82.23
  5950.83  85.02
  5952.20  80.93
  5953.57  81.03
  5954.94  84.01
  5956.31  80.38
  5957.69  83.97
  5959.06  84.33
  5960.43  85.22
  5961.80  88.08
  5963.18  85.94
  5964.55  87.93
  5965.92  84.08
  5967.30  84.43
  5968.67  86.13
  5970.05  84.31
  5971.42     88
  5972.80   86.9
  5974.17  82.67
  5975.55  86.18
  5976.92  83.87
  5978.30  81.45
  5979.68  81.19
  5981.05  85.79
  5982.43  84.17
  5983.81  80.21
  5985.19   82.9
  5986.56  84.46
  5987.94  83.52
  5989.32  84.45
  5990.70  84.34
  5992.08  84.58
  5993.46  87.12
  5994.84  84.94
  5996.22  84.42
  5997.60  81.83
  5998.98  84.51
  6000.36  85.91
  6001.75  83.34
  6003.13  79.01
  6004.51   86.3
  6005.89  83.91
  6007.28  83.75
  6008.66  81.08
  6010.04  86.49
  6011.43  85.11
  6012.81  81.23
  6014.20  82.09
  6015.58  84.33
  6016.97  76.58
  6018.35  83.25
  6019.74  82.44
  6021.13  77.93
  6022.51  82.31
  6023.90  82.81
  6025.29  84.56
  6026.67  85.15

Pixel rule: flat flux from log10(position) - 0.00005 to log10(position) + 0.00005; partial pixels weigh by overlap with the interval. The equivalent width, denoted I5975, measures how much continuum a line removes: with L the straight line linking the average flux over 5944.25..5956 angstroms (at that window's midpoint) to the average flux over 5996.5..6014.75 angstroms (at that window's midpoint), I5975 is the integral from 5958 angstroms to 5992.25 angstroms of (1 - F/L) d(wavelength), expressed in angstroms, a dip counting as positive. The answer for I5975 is -0.5 angstroms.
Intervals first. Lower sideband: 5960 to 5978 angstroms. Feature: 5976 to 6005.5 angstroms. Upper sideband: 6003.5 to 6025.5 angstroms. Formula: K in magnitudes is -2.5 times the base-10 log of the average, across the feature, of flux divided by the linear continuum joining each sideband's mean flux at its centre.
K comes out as 0.01 mag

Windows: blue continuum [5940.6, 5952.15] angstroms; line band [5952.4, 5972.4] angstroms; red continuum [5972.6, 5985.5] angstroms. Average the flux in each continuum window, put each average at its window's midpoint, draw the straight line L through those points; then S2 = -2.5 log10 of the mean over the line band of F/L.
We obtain -0.02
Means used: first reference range 83.7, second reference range 83.4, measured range 84.8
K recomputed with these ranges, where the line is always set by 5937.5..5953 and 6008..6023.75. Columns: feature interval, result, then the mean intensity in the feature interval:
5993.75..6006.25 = -0.02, 83.9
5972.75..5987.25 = -0.01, 83.5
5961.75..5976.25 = -0.03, 85.8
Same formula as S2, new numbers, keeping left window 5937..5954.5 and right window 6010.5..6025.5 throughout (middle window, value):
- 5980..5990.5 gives -0.012 mag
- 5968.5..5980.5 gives -0.020 mag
